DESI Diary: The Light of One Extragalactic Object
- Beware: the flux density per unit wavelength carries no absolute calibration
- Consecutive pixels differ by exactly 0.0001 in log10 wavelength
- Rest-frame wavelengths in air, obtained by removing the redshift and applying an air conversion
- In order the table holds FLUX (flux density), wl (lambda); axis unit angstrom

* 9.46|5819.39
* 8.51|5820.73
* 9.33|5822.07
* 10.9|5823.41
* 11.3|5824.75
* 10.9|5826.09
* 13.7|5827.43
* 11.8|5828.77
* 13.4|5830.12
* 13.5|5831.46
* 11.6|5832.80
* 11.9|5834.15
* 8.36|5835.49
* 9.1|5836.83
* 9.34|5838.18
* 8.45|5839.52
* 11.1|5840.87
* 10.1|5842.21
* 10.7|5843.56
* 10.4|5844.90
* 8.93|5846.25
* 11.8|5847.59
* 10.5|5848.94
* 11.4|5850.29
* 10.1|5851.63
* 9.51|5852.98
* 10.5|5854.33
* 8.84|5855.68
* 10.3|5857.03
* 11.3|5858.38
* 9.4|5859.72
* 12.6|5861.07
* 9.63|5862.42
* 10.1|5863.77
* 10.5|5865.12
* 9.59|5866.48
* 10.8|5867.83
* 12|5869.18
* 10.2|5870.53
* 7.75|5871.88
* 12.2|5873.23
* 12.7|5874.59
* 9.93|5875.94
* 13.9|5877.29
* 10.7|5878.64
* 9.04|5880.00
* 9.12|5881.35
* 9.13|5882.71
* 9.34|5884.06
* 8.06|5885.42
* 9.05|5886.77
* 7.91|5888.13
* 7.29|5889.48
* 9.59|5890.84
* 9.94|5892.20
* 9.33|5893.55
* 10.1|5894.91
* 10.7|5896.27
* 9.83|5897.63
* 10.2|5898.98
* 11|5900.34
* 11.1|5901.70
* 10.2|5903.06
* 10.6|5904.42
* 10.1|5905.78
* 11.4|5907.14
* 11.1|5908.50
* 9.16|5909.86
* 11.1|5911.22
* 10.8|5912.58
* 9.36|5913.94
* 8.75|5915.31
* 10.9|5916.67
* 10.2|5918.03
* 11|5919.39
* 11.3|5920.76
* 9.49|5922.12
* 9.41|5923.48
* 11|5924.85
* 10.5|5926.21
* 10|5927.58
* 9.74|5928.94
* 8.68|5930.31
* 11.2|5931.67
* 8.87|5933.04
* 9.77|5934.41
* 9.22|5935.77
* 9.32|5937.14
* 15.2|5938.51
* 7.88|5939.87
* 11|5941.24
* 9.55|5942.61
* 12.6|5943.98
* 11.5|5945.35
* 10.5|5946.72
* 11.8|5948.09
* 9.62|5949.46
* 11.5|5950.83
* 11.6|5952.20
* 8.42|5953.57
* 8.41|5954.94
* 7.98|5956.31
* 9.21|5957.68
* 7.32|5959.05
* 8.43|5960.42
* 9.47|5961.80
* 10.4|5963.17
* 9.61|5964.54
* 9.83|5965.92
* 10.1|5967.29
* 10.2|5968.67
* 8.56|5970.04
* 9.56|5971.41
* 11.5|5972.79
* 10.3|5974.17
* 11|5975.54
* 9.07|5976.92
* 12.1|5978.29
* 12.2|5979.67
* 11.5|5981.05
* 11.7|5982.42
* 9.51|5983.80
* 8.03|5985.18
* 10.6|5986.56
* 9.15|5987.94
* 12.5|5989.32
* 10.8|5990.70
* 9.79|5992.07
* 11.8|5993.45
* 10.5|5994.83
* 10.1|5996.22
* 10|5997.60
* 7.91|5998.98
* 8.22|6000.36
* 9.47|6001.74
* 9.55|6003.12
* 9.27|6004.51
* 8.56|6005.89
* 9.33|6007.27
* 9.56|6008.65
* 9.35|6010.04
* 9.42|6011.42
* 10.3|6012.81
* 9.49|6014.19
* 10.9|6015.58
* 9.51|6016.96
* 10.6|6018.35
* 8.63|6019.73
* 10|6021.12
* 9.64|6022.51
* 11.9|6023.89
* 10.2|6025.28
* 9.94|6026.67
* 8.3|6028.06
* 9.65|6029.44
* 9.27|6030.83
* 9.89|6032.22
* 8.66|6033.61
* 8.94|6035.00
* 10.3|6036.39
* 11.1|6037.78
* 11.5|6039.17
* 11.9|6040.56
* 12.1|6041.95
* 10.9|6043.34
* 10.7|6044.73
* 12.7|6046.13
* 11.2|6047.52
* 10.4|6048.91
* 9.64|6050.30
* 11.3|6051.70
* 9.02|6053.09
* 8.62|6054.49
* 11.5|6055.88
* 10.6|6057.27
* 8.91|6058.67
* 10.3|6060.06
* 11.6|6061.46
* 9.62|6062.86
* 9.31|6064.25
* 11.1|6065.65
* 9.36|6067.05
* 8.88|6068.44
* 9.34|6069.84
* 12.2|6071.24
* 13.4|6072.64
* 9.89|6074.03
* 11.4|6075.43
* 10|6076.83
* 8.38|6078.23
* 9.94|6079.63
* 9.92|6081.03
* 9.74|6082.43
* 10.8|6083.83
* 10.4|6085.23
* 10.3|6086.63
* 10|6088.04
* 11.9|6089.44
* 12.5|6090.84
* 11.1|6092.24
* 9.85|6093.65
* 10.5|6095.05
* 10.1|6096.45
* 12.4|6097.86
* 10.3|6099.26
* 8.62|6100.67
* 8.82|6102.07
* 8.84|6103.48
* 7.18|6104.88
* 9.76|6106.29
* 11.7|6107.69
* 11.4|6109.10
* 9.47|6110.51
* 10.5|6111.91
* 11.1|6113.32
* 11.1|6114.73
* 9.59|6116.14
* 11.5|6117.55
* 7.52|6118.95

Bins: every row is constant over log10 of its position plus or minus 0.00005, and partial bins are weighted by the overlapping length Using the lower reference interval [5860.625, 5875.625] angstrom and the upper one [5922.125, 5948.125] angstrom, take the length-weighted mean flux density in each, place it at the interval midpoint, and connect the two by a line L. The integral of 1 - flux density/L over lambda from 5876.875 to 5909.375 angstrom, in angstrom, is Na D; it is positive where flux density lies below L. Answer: 2.0 angstrom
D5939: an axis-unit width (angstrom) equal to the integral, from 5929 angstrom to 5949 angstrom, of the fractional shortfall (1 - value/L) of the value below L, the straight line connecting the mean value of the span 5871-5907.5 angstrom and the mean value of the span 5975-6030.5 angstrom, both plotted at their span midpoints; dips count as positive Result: -1.0 angstrom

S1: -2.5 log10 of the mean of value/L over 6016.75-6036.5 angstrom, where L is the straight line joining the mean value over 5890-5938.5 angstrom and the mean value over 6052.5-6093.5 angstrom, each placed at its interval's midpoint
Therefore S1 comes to 0.07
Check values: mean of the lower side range 10.2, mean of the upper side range 10.3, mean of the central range 9.68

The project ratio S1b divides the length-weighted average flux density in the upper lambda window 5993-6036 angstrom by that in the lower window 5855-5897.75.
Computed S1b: 0.96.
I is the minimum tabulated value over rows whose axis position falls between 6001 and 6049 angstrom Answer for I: 8.3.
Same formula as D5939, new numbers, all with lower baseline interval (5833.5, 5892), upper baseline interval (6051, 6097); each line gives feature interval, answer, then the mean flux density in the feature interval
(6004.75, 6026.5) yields 1.0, 9.82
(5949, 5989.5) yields 1.1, 9.95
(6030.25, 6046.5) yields -0.5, 10.6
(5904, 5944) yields -0.4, 10.3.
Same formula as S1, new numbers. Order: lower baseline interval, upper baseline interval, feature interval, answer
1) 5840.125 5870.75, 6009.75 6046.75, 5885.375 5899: 0.122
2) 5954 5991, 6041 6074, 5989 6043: 0.032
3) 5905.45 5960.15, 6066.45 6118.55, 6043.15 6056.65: -0.033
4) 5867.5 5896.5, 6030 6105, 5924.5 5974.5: 0.008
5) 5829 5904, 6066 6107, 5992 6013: 0.076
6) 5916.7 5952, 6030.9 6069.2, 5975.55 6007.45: 0.032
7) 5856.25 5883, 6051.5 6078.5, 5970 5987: -0.012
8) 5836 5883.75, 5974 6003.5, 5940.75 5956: -0.024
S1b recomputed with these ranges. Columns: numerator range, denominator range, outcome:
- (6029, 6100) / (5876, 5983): 1.04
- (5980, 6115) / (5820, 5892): 0.99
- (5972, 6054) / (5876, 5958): 1.01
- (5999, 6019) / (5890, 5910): 0.92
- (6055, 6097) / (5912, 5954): 1.01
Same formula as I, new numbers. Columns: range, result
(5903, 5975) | 7.32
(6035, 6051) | 8.94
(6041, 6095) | 8.38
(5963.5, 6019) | 7.91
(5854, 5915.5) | 7.29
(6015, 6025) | 8.63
